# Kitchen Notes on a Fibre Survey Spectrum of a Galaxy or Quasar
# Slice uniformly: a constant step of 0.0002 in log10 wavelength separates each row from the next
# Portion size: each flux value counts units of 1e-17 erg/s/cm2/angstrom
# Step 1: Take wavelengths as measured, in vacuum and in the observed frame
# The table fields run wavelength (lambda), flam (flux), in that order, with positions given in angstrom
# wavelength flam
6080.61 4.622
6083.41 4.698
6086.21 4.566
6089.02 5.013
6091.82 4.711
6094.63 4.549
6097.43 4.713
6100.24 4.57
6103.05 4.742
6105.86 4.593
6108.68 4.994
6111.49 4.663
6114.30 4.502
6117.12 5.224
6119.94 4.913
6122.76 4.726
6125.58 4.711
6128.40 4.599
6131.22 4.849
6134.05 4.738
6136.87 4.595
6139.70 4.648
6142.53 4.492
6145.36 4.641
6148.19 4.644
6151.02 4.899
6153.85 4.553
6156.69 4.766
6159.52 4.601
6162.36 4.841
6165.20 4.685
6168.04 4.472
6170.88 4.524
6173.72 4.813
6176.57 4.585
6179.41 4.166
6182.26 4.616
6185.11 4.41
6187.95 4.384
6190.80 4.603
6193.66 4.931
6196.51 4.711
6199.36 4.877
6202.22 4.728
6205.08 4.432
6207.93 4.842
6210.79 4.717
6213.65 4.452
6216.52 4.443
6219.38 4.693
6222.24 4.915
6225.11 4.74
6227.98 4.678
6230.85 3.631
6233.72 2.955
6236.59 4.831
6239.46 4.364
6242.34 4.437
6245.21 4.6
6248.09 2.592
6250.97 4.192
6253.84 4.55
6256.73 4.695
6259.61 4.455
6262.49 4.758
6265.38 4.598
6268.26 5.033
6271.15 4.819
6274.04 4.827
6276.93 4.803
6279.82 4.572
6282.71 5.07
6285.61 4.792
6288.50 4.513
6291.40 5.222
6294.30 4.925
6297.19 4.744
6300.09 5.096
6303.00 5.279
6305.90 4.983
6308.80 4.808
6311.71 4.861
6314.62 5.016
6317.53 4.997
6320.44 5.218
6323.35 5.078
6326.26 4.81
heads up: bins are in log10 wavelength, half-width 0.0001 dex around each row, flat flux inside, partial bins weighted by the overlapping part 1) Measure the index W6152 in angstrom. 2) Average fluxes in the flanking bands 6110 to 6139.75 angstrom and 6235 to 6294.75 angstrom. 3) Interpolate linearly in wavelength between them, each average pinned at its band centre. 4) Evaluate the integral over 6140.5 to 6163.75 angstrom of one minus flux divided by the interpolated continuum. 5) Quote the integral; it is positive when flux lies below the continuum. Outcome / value 0.2 angstrom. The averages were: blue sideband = 4.75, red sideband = 4.59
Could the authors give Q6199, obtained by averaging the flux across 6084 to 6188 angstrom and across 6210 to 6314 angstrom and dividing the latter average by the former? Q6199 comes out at 0.99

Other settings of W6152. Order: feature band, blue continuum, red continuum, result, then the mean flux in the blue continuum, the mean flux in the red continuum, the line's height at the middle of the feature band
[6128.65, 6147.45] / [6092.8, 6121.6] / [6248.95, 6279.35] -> 0.27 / 4.75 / 4.63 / 4.72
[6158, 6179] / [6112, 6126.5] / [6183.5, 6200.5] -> 0.35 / 4.81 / 4.65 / 4.7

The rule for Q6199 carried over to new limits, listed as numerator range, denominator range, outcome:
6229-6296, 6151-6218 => 0.97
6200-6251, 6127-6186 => 0.94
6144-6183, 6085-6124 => 0.97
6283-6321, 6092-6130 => 1.05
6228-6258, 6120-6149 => 0.88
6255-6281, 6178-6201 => 1.03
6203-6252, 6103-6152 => 0.92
